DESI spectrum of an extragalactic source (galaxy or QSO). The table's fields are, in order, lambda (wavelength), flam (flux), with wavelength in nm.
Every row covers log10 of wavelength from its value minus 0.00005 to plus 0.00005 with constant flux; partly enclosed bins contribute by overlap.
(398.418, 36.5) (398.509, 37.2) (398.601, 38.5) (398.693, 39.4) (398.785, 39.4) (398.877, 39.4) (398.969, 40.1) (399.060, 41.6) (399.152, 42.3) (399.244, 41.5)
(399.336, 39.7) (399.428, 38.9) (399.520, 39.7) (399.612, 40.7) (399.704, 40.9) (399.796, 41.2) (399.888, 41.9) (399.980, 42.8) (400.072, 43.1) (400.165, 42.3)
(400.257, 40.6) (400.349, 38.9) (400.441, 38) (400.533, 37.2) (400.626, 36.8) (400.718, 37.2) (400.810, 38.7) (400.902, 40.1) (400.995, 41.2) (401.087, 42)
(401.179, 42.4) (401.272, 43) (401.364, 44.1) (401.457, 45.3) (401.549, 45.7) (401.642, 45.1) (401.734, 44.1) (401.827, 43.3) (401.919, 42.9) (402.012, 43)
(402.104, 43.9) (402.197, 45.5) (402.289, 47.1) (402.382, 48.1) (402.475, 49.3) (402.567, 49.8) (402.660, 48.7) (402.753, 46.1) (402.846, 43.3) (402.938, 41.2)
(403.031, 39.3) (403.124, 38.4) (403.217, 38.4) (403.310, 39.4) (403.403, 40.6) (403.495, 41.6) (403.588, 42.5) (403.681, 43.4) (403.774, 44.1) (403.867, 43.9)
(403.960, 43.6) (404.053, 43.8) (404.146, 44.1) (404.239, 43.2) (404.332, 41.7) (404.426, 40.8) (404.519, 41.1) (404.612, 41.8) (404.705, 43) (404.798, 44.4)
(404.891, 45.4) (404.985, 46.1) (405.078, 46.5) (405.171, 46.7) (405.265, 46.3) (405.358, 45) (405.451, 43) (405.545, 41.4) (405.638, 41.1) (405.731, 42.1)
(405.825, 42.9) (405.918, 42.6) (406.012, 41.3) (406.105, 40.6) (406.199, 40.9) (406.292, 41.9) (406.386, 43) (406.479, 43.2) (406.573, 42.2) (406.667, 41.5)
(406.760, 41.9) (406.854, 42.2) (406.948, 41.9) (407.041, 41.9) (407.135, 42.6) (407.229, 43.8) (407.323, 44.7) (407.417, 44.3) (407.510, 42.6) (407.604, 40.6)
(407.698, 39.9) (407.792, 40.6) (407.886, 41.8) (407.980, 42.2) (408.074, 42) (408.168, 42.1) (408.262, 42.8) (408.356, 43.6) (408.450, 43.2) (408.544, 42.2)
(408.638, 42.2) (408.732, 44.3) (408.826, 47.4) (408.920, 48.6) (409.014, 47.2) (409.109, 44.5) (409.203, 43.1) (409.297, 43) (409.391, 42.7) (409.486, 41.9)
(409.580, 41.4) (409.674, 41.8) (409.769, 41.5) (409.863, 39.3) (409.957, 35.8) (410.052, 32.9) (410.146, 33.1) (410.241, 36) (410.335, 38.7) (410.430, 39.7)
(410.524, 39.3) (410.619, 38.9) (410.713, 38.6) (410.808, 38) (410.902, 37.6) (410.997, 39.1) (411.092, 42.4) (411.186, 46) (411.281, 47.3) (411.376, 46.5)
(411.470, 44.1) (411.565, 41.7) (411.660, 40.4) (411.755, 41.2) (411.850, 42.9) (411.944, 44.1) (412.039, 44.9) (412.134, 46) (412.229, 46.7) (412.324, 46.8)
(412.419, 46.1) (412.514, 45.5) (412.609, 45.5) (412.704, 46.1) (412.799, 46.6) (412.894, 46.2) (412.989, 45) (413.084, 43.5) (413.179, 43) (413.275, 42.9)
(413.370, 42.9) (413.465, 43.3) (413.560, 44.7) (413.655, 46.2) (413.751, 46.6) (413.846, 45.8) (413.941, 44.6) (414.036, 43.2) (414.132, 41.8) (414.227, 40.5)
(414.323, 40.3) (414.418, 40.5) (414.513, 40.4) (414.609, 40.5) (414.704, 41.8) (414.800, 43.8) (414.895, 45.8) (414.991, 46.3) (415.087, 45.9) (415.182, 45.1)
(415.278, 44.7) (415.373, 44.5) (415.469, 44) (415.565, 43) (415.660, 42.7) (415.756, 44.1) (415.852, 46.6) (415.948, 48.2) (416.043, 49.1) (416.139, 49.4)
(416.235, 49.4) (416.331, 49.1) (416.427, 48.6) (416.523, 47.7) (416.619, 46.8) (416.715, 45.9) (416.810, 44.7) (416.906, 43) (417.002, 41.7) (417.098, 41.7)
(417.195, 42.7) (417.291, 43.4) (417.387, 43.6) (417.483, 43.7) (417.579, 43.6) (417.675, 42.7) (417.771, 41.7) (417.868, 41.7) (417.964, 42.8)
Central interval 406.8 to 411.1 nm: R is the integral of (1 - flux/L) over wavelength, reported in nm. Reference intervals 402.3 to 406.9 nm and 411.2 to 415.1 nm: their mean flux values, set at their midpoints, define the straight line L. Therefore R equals 0.22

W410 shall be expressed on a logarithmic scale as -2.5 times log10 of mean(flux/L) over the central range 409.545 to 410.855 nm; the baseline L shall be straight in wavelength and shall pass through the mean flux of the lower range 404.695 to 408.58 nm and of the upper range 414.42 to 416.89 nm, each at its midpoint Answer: 0.15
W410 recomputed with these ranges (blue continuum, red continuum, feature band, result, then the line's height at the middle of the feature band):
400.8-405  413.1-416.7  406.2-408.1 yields 0.04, 43.8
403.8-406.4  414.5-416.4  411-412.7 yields 0.00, 44.6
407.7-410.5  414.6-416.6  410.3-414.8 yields 0.02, 43.8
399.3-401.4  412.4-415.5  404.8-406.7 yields -0.03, 41.9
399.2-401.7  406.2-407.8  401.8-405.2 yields -0.05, 41.6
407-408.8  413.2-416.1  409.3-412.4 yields 0.05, 43.2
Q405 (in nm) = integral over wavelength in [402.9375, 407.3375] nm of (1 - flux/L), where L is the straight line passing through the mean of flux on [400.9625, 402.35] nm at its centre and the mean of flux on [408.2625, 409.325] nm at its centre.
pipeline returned 0.16 nm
